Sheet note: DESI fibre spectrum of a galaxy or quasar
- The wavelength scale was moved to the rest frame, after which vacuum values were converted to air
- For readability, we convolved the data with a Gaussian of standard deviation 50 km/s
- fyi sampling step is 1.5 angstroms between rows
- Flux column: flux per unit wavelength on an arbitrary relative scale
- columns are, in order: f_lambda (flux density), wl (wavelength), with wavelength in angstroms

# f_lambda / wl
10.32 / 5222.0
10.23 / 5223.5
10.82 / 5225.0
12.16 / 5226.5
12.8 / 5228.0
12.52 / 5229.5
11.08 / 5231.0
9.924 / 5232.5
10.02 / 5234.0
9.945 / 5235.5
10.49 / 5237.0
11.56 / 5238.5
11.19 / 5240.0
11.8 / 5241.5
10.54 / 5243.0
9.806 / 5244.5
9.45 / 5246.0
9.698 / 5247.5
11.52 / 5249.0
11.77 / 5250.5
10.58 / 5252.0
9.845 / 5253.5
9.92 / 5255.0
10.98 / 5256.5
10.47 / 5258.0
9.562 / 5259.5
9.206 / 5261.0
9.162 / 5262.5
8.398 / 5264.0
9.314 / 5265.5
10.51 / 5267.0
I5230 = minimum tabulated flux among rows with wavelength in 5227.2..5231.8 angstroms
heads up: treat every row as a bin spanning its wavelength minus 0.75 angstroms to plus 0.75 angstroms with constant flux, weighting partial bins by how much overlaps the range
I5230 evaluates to 11.08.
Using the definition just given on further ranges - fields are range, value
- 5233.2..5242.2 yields 9.945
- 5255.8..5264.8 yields 8.398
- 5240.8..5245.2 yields 9.806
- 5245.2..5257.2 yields 9.45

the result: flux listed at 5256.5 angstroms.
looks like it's 10.98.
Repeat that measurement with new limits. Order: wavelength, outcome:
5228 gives 12.8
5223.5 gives 10.23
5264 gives 8.398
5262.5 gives 9.162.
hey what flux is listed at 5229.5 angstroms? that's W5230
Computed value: 12.52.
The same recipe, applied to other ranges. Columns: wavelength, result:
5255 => 9.92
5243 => 10.54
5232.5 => 9.924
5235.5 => 9.945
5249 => 11.52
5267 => 10.51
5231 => 11.08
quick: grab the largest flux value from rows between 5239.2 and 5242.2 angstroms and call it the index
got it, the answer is 11.8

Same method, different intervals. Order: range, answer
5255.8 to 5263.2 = 10.98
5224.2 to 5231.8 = 12.8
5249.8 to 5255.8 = 11.77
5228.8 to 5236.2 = 12.52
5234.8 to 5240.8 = 11.56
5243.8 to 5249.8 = 11.52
